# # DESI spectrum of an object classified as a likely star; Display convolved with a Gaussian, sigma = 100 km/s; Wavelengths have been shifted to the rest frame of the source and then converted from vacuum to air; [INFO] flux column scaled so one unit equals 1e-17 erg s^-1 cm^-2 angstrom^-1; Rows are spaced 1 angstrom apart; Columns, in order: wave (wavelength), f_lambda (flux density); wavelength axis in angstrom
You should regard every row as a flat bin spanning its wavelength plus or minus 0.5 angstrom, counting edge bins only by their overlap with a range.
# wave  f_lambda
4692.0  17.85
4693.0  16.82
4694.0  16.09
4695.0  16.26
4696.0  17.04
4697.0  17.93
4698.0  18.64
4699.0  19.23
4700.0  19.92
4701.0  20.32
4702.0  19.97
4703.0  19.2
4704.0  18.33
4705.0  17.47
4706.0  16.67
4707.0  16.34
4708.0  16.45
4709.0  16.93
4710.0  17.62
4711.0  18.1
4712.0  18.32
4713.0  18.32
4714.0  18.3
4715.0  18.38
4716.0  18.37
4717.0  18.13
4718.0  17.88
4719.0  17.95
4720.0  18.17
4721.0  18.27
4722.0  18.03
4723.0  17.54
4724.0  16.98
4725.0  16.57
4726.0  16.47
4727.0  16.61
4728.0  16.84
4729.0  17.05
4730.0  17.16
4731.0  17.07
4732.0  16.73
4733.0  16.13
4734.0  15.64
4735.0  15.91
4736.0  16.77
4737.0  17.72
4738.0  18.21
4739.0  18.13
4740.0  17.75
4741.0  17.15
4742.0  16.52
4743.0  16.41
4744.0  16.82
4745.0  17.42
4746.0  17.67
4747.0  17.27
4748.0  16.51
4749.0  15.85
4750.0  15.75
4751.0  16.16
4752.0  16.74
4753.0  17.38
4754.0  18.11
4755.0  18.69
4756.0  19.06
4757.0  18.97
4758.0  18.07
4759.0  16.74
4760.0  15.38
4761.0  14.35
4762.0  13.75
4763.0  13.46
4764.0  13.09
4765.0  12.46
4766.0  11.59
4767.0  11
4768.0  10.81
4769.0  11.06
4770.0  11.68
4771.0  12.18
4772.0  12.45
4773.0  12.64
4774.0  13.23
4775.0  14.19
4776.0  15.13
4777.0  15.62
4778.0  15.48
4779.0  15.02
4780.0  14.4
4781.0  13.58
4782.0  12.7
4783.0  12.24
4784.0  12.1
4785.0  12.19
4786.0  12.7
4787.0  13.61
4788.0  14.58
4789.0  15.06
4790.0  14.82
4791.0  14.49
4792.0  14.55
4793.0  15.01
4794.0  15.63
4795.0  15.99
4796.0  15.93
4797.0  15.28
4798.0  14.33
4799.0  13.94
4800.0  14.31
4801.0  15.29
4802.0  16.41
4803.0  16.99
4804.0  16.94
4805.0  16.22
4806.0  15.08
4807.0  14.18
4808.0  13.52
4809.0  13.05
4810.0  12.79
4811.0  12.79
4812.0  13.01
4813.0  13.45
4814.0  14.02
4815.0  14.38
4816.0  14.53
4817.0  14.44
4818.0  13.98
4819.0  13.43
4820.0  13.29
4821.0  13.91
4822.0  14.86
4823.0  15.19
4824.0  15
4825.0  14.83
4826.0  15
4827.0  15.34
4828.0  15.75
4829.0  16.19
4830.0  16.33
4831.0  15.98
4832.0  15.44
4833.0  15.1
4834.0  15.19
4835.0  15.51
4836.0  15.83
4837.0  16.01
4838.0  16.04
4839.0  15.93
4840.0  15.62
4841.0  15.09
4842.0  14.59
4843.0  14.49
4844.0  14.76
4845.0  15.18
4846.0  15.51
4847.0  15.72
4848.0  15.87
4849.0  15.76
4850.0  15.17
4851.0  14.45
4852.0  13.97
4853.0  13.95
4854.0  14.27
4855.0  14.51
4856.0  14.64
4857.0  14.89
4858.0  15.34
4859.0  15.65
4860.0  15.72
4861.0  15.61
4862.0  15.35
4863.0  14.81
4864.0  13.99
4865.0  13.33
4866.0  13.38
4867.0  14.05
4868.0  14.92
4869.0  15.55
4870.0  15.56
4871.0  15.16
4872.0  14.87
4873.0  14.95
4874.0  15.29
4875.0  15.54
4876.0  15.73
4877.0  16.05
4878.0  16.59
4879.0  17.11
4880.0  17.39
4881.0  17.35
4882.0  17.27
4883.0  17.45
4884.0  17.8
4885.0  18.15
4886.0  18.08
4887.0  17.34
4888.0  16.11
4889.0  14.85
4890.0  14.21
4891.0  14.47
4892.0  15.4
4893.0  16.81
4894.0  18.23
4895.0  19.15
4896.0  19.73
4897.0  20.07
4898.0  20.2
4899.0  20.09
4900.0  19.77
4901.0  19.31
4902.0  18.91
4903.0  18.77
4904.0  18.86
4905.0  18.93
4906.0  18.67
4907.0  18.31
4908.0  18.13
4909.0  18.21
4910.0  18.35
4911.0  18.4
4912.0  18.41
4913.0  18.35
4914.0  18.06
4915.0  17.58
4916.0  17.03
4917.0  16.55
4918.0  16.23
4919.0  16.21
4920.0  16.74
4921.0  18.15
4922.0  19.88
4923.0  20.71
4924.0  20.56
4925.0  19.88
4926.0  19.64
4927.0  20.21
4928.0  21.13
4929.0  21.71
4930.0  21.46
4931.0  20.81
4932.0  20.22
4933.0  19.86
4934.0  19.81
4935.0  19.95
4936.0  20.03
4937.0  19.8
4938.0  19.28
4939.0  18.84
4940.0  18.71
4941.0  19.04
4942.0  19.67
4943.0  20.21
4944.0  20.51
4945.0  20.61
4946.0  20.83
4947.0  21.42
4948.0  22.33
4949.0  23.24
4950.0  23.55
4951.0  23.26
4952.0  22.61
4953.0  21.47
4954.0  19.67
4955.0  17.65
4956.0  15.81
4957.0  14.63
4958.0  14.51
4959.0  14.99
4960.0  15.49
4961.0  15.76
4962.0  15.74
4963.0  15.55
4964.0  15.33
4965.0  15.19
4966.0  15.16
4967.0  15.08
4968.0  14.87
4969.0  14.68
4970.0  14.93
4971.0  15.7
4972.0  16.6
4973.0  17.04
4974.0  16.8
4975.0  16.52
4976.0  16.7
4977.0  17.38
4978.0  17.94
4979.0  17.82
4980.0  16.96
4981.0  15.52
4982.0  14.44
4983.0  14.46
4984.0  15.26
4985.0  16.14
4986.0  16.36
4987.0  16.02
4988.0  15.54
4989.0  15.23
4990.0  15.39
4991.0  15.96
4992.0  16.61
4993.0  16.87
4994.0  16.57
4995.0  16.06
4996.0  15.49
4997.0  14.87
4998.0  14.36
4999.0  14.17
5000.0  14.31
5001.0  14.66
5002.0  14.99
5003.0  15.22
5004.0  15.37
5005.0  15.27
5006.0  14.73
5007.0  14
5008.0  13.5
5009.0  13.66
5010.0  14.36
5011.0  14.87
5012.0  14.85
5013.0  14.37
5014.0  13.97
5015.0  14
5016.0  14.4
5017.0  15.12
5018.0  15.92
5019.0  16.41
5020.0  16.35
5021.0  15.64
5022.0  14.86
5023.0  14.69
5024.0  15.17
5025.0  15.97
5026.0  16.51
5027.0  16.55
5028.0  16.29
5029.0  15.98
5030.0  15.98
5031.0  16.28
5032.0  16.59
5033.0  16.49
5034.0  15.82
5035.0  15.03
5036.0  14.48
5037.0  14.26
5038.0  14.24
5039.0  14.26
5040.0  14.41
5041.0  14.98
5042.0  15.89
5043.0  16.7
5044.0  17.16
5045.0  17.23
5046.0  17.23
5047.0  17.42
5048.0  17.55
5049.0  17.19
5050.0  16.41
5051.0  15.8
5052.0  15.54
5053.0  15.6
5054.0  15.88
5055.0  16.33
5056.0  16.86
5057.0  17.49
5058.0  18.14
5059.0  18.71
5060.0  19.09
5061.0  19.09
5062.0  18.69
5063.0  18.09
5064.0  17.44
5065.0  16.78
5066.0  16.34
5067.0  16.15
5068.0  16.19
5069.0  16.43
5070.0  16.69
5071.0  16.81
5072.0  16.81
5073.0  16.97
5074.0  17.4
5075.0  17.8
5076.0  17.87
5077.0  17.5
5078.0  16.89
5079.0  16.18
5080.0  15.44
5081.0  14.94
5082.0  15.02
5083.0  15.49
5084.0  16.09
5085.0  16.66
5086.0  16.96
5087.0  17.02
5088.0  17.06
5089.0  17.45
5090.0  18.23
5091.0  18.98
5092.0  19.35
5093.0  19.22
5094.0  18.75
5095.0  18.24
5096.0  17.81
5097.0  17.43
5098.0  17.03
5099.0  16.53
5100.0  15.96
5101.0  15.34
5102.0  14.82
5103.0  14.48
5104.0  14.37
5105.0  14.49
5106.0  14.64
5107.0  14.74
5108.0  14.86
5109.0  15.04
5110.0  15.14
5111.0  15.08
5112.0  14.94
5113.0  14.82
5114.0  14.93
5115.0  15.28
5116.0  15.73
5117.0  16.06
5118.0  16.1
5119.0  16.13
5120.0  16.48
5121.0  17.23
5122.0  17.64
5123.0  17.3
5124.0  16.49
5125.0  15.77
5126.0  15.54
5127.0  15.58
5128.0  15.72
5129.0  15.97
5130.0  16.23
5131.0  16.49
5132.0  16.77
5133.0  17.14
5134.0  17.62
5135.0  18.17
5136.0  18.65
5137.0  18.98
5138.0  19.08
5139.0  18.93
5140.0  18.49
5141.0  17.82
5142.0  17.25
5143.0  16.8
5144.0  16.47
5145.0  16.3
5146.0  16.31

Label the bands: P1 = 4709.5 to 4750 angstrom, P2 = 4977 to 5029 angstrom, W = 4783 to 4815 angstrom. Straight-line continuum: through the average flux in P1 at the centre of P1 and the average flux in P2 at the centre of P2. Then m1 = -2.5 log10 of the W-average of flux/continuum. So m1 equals 0.17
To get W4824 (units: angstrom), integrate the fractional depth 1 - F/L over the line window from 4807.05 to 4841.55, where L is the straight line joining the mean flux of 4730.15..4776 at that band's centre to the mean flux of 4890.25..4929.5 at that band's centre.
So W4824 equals 4.54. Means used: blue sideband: 15.6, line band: 14.7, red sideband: 18.6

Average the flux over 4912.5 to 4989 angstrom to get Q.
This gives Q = 18.1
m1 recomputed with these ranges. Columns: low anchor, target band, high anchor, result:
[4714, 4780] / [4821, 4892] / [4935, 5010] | 0.068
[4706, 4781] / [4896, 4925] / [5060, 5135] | -0.141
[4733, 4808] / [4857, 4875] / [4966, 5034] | 0.027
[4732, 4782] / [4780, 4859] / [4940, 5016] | 0.072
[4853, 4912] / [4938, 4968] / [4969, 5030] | -0.156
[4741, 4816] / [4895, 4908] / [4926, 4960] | -0.039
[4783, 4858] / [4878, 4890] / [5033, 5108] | -0.121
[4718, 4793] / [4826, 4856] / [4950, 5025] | 0.024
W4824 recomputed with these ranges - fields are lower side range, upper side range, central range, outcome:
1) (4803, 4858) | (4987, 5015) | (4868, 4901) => -4.5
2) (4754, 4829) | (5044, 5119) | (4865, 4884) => -1.0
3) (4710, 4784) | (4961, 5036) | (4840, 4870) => 1.7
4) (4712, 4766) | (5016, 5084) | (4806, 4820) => 2.6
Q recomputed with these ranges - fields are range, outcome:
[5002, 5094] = 16.2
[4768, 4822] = 14.1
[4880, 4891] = 16.8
